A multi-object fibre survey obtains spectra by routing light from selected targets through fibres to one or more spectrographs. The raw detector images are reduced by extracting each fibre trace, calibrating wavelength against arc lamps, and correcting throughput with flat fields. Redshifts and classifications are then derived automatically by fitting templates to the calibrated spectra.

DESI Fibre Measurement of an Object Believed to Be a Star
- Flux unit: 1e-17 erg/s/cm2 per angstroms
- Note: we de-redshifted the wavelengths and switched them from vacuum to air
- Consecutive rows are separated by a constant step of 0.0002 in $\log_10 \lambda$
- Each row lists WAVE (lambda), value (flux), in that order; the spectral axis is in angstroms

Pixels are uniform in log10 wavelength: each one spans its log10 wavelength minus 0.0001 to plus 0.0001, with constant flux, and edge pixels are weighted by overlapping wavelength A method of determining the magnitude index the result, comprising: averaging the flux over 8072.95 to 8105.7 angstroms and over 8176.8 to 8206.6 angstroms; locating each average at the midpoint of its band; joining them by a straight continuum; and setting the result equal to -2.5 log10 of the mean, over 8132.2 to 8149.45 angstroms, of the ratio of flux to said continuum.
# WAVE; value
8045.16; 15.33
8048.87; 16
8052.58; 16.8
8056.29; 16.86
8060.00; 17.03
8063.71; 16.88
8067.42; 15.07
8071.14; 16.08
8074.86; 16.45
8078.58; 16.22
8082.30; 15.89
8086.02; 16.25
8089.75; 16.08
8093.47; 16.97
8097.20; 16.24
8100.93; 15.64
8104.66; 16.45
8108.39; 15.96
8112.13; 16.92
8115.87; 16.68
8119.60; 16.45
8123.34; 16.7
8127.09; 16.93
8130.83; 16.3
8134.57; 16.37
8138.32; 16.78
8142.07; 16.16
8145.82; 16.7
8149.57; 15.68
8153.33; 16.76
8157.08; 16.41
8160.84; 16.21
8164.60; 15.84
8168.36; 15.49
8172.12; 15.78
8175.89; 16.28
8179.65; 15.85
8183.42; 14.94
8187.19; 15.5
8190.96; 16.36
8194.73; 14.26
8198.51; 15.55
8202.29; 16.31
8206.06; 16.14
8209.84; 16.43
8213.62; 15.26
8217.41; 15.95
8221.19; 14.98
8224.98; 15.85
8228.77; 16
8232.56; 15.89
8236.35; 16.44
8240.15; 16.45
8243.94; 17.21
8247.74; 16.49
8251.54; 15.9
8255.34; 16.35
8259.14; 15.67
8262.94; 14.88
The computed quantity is -0.03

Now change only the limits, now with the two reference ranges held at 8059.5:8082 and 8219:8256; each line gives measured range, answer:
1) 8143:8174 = 0.00 mag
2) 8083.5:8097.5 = -0.01 mag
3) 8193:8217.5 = 0.03 mag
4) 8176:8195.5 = 0.04 mag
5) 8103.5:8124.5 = -0.02 mag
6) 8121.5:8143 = -0.02 mag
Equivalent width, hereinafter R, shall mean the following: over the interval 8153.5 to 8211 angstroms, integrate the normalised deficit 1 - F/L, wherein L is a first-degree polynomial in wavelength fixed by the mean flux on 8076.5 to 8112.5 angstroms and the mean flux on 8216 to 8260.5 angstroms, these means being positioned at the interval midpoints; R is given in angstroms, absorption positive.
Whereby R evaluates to 1.1 angstroms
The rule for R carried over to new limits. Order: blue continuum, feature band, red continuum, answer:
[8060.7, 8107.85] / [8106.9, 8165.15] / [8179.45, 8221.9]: -1.80 angstroms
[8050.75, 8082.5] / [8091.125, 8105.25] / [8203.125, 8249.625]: 0.02 angstroms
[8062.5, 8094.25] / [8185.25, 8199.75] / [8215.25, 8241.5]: 0.51 angstroms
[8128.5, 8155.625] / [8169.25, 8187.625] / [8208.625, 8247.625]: 0.66 angstroms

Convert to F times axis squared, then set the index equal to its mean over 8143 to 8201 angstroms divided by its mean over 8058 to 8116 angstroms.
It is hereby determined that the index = 1.0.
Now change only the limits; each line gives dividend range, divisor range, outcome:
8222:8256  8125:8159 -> 1.01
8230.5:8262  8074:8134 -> 1.03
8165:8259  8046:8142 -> 1.00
